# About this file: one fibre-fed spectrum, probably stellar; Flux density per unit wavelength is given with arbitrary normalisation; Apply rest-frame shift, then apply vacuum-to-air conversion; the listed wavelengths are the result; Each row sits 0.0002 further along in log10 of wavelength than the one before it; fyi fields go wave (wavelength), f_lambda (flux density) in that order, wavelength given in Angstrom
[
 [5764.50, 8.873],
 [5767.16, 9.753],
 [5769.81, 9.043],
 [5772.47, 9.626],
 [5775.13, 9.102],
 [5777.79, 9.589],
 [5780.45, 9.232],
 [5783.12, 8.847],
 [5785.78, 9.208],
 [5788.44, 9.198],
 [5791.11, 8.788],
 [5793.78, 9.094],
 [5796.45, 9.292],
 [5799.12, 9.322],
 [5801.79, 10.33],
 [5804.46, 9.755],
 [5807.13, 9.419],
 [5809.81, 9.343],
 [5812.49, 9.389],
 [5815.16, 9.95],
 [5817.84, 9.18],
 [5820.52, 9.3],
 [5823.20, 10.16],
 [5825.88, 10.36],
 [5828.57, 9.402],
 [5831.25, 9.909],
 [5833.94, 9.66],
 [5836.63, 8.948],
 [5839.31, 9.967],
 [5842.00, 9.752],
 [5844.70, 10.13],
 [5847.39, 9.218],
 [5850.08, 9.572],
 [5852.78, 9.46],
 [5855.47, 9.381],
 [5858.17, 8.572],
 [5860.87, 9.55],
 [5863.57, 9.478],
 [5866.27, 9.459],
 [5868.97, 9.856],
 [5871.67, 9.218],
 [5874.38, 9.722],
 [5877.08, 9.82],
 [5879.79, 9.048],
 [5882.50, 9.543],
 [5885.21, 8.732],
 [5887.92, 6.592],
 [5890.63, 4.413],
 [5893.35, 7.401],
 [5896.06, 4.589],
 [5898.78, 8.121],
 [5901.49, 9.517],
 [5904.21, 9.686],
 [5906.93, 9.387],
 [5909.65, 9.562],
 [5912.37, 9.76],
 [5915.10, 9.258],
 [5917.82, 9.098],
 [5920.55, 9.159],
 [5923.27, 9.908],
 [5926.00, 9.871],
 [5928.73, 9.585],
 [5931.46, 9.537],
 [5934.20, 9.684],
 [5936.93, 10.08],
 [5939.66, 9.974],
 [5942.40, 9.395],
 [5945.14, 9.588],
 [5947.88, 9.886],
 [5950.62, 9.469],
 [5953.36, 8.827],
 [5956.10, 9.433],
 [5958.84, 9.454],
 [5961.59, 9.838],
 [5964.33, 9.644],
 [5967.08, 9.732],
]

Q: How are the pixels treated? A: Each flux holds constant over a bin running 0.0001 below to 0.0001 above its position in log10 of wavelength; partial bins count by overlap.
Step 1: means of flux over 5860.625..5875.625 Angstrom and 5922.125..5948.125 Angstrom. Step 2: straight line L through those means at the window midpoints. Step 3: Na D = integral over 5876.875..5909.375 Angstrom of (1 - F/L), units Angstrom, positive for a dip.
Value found 5.27 Angstrom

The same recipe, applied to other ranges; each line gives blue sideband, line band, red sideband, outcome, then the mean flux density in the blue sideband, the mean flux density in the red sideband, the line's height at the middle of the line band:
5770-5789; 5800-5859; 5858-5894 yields -4.2 Angstrom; 9.25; 8.7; 8.96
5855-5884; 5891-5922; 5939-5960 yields 2.9 Angstrom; 9.42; 9.49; 9.45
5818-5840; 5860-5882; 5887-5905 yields -3.9 Angstrom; 9.68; 7.13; 8.08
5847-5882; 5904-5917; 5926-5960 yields 0.0 Angstrom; 9.42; 9.59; 9.52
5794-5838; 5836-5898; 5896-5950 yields 4.7 Angstrom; 9.6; 9.4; 9.5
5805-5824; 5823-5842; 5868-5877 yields -0.4 Angstrom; 9.53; 9.62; 9.56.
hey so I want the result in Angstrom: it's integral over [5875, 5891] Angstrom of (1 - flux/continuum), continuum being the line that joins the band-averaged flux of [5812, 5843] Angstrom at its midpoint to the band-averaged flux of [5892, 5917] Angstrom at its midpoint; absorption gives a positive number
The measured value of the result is 1.1 Angstrom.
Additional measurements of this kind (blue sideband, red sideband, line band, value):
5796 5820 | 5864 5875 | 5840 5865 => 0.21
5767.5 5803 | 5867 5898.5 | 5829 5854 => -2.92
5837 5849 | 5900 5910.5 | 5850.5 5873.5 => 0.62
